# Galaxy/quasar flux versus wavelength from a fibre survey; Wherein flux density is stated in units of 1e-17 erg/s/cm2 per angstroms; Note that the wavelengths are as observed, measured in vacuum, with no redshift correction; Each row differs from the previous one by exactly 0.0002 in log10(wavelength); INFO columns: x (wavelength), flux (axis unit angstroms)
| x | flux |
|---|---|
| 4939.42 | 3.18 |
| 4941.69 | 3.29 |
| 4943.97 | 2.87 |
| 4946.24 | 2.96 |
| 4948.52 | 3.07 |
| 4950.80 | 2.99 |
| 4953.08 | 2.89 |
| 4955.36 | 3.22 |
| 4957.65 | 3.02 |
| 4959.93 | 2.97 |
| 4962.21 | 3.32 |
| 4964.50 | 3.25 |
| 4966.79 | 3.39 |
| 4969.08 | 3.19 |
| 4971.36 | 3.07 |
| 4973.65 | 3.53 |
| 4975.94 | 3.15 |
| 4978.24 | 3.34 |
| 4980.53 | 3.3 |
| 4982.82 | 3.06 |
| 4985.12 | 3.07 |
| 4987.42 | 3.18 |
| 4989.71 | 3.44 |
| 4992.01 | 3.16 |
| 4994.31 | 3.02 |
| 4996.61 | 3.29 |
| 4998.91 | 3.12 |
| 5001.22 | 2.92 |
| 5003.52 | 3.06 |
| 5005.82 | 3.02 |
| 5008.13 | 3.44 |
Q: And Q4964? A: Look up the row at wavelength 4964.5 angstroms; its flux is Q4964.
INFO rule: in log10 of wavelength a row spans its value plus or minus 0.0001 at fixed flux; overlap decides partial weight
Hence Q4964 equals 3.25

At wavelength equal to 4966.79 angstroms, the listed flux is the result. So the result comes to 3.39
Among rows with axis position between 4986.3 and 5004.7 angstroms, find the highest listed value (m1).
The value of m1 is 3.44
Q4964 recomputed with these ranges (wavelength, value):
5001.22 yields 2.92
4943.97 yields 2.87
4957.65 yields 3.02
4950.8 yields 2.99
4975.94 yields 3.15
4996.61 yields 3.29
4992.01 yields 3.16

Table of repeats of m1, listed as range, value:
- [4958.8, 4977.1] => 3.53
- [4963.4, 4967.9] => 3.39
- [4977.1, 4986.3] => 3.34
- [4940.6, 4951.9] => 3.29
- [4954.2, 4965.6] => 3.32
